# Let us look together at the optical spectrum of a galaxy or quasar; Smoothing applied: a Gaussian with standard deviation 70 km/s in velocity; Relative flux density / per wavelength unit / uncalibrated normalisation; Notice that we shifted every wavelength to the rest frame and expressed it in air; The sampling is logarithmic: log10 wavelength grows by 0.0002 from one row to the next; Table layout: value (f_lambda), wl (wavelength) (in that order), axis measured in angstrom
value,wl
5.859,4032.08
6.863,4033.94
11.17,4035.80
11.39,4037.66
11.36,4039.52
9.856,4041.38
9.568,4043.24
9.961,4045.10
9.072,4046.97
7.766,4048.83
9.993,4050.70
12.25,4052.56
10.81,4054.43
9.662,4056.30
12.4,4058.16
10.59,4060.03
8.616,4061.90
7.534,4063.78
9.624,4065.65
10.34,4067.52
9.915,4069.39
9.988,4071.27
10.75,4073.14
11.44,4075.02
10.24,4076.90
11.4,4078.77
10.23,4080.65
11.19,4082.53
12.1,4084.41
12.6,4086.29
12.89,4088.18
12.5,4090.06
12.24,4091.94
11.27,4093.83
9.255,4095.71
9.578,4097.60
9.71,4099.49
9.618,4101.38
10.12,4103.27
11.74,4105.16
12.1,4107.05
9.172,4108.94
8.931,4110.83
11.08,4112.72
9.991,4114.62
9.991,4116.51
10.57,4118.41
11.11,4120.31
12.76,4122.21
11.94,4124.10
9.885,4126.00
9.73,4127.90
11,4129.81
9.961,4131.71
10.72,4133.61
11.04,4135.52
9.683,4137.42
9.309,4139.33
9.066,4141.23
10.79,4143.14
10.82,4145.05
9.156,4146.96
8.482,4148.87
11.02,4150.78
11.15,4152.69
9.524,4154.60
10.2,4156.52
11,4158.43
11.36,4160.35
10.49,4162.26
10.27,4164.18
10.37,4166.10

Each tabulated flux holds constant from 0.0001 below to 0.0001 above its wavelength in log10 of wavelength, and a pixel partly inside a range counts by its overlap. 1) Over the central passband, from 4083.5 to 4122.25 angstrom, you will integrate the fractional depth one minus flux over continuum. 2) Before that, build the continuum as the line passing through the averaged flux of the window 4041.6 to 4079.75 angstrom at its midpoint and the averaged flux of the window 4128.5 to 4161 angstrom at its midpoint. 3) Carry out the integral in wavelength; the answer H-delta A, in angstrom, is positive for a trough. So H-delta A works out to -2.7 angstrom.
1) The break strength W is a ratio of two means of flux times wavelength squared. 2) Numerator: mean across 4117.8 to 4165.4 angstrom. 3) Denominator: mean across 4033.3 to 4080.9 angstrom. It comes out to 1.07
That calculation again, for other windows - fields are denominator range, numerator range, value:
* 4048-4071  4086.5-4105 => 1.11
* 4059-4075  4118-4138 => 1.14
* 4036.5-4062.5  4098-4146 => 1.05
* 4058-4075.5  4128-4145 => 1.06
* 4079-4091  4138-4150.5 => 0.84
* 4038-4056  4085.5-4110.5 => 1.11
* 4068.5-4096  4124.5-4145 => 0.93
